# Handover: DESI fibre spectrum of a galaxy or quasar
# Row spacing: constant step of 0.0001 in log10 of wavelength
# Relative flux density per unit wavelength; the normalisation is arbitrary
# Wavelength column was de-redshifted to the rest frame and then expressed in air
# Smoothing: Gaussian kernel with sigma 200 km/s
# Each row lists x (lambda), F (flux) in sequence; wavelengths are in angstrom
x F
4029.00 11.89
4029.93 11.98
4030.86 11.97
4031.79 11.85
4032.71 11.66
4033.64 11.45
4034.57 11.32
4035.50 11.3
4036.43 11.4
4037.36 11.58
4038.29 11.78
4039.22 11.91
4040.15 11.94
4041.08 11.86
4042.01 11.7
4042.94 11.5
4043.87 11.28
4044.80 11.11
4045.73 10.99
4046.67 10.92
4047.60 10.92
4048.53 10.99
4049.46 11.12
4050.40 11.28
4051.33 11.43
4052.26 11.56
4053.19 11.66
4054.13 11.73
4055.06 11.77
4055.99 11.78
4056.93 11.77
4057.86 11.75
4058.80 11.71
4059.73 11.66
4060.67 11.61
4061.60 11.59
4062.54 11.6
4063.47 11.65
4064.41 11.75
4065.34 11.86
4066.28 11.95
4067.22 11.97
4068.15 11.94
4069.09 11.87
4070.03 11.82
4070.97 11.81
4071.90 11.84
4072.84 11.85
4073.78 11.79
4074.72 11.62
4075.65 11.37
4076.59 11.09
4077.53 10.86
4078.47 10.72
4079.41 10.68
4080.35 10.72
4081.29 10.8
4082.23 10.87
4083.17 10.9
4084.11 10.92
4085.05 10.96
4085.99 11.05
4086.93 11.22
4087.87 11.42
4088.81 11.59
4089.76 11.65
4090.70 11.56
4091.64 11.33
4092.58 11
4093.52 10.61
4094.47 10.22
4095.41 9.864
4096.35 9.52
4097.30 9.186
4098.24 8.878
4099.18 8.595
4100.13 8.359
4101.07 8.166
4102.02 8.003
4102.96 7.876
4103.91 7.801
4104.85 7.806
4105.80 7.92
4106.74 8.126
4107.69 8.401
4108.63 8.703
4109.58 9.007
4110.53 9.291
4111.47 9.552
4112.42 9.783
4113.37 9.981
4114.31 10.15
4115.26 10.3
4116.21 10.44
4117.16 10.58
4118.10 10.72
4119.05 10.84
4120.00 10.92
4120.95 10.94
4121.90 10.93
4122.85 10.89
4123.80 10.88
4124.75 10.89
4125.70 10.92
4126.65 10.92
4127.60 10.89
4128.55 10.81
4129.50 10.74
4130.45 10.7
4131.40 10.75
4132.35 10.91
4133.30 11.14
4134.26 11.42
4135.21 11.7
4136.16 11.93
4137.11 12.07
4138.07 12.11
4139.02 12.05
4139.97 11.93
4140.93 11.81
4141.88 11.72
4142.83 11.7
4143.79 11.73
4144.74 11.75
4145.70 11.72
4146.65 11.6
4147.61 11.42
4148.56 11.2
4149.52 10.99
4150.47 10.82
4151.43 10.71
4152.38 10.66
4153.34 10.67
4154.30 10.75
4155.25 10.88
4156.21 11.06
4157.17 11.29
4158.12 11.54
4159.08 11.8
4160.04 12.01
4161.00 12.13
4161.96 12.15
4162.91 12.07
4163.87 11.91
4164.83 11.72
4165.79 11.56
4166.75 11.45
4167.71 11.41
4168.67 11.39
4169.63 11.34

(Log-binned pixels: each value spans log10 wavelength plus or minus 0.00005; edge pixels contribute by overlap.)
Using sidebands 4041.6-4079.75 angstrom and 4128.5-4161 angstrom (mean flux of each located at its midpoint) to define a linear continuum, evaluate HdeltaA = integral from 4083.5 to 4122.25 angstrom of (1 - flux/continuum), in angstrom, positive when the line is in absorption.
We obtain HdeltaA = 5.4 angstrom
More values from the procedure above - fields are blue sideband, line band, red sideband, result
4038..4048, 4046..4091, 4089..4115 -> -3.9 angstrom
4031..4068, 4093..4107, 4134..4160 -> 3.4 angstrom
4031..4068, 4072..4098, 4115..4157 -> 1.1 angstrom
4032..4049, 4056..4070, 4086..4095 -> -0.6 angstrom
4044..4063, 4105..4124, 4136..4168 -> 2.7 angstrom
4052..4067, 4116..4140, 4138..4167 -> 0.9 angstrom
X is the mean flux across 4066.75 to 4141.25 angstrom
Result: 10.6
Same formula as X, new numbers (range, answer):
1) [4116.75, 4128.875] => 10.9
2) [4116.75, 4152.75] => 11.2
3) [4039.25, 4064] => 11.5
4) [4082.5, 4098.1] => 10.8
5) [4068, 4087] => 11.3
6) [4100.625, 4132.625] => 9.87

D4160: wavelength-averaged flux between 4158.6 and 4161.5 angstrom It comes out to 12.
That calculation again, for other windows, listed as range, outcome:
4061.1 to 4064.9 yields 11.7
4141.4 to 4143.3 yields 11.8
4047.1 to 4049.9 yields 11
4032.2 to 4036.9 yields 11.4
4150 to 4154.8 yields 10.7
